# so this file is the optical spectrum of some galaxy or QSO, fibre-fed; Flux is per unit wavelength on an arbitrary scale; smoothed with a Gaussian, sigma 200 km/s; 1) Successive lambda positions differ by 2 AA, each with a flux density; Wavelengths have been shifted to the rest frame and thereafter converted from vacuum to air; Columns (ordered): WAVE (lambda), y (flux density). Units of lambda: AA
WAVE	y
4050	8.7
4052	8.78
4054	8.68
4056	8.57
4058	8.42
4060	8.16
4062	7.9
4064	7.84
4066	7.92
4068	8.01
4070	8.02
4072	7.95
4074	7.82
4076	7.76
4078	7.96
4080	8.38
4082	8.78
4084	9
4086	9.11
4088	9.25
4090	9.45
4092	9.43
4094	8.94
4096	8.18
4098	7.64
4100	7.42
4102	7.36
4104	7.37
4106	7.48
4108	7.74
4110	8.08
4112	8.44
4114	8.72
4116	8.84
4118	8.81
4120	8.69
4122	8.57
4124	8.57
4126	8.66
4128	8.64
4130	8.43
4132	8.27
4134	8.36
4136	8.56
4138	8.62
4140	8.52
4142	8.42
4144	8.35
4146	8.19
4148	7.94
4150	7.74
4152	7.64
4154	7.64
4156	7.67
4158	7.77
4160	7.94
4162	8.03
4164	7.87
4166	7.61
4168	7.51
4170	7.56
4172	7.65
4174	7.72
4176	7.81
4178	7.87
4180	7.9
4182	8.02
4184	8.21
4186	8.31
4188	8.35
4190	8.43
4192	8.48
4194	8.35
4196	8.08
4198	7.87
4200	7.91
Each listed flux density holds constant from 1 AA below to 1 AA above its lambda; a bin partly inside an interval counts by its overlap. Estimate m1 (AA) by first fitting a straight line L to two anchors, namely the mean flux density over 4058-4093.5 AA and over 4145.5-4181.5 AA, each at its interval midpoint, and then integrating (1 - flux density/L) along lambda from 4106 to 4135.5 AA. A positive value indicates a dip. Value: -1.4 AA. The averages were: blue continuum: 8.4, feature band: 8.45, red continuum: 7.78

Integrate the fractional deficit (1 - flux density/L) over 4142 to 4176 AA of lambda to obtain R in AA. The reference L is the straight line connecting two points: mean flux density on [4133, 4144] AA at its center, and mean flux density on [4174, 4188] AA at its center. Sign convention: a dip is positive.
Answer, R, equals 1.8 AA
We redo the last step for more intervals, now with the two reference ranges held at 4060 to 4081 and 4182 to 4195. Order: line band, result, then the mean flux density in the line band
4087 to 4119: -1.02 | 8.32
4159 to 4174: 0.95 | 7.74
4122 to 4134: -0.54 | 8.51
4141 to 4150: 0.03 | 8.17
